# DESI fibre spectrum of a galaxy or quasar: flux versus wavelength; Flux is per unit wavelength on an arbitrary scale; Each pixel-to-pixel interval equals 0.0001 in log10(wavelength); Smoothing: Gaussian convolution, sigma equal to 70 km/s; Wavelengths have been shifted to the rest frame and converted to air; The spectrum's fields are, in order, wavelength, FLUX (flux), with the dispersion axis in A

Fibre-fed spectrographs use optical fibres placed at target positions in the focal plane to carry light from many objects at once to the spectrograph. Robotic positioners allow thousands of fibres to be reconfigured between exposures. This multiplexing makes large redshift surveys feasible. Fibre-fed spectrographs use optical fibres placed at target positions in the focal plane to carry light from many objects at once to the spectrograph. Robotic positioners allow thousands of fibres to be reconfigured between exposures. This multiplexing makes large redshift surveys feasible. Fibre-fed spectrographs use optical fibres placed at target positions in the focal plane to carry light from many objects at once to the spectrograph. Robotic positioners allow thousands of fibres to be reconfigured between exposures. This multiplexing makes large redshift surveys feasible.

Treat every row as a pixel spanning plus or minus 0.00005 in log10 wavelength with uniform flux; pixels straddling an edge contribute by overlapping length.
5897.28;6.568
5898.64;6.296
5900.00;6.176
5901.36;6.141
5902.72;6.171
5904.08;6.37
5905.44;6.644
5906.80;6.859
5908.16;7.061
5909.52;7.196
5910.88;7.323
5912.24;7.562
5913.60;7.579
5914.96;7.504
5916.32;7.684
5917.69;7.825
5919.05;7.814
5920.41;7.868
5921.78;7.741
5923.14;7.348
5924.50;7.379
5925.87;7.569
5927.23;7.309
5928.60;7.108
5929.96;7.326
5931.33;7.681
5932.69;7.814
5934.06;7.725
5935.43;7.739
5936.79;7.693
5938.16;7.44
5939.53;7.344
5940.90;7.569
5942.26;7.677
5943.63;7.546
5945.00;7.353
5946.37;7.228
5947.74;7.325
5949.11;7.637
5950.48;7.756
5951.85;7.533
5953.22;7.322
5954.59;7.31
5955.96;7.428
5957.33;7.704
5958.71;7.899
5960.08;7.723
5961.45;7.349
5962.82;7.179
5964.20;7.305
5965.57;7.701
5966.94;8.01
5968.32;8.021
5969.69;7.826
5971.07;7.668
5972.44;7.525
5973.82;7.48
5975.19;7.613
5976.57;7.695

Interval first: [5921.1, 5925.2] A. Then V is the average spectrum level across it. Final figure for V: 7.49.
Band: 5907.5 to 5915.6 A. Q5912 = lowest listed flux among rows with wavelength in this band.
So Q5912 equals 7.061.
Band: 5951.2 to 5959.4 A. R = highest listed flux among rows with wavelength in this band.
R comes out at 7.899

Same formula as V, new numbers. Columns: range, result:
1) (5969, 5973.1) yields 7.68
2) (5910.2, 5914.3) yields 7.5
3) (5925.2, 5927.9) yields 7.45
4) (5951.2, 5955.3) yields 7.39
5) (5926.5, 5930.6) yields 7.26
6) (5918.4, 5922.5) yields 7.8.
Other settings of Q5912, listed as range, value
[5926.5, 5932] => 7.108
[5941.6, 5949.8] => 7.228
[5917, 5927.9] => 7.309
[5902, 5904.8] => 6.171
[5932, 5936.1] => 7.725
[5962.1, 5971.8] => 7.179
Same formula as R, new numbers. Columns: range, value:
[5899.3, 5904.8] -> 6.37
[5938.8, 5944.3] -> 7.677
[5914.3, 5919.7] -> 7.825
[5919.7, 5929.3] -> 7.868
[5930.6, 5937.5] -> 7.814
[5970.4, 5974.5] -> 7.668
